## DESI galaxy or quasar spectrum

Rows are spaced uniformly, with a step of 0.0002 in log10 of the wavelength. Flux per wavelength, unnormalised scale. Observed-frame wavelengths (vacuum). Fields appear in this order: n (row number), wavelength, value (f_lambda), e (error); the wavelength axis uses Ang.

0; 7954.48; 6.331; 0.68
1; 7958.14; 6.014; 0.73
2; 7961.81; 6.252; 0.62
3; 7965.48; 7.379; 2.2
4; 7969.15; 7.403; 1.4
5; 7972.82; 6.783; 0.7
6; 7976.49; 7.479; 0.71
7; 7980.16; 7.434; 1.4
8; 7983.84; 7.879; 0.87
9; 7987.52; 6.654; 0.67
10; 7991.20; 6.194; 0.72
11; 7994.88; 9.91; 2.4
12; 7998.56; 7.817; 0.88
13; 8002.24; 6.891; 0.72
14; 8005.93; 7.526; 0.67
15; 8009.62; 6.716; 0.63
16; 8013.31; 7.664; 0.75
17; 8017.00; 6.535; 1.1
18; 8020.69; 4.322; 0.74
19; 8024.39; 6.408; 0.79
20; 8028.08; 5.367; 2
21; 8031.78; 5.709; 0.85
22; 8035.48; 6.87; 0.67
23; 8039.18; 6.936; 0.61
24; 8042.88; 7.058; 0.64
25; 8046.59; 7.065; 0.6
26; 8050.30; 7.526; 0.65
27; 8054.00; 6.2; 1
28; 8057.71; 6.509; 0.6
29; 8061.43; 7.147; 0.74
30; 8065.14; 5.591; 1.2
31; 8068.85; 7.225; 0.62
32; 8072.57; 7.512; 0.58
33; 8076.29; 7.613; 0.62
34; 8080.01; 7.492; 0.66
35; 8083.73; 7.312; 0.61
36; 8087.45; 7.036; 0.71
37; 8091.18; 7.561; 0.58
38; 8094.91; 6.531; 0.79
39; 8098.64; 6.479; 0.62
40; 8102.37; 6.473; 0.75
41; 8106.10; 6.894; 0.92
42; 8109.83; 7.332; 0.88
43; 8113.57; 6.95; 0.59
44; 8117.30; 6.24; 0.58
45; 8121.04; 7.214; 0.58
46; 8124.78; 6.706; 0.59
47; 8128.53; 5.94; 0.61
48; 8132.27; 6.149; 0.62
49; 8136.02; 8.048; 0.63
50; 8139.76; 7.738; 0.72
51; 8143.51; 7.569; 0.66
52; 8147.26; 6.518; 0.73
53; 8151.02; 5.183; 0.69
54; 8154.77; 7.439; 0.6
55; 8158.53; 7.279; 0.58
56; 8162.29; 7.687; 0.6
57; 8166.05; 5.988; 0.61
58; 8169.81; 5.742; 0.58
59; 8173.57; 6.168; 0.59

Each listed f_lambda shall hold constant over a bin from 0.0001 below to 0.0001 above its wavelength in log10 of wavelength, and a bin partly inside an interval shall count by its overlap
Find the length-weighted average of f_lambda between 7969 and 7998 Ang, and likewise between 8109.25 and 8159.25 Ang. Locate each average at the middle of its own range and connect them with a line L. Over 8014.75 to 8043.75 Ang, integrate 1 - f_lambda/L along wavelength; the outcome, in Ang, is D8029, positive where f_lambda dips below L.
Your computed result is 4.58 Ang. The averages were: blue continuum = 7.49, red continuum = 6.86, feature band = 6.14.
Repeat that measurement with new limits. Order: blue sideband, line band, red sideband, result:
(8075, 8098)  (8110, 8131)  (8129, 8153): 0.9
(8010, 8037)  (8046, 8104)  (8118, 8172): -4.9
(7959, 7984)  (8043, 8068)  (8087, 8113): 0.9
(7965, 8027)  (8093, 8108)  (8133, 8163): 1.1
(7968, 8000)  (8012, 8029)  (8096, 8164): 3.0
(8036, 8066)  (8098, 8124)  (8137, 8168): 0.3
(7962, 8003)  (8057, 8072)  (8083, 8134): 0.6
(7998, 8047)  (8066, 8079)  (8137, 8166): -1.1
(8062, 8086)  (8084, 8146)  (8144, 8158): -0.9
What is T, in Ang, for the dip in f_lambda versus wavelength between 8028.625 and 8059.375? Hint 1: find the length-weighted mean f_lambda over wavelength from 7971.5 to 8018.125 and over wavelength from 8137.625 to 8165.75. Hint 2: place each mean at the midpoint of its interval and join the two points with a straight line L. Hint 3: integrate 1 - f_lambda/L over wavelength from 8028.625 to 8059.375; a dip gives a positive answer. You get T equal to 2.4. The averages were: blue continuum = 7.36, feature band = 6.68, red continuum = 7.01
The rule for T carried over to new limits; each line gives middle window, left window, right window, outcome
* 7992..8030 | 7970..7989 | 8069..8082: 2.3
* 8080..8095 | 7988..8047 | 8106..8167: -0.8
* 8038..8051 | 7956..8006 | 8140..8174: -0.1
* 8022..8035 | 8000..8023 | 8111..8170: 1.5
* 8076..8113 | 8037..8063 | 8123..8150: -0.7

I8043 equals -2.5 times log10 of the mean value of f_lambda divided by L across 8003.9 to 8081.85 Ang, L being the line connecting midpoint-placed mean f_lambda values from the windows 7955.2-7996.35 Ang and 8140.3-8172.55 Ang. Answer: 0.04 mag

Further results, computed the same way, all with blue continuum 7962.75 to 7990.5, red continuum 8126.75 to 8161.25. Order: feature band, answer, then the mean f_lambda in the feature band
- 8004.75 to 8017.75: 0.00 mag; 7.14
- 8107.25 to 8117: 0.00 mag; 6.98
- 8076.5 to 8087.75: -0.05 mag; 7.37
